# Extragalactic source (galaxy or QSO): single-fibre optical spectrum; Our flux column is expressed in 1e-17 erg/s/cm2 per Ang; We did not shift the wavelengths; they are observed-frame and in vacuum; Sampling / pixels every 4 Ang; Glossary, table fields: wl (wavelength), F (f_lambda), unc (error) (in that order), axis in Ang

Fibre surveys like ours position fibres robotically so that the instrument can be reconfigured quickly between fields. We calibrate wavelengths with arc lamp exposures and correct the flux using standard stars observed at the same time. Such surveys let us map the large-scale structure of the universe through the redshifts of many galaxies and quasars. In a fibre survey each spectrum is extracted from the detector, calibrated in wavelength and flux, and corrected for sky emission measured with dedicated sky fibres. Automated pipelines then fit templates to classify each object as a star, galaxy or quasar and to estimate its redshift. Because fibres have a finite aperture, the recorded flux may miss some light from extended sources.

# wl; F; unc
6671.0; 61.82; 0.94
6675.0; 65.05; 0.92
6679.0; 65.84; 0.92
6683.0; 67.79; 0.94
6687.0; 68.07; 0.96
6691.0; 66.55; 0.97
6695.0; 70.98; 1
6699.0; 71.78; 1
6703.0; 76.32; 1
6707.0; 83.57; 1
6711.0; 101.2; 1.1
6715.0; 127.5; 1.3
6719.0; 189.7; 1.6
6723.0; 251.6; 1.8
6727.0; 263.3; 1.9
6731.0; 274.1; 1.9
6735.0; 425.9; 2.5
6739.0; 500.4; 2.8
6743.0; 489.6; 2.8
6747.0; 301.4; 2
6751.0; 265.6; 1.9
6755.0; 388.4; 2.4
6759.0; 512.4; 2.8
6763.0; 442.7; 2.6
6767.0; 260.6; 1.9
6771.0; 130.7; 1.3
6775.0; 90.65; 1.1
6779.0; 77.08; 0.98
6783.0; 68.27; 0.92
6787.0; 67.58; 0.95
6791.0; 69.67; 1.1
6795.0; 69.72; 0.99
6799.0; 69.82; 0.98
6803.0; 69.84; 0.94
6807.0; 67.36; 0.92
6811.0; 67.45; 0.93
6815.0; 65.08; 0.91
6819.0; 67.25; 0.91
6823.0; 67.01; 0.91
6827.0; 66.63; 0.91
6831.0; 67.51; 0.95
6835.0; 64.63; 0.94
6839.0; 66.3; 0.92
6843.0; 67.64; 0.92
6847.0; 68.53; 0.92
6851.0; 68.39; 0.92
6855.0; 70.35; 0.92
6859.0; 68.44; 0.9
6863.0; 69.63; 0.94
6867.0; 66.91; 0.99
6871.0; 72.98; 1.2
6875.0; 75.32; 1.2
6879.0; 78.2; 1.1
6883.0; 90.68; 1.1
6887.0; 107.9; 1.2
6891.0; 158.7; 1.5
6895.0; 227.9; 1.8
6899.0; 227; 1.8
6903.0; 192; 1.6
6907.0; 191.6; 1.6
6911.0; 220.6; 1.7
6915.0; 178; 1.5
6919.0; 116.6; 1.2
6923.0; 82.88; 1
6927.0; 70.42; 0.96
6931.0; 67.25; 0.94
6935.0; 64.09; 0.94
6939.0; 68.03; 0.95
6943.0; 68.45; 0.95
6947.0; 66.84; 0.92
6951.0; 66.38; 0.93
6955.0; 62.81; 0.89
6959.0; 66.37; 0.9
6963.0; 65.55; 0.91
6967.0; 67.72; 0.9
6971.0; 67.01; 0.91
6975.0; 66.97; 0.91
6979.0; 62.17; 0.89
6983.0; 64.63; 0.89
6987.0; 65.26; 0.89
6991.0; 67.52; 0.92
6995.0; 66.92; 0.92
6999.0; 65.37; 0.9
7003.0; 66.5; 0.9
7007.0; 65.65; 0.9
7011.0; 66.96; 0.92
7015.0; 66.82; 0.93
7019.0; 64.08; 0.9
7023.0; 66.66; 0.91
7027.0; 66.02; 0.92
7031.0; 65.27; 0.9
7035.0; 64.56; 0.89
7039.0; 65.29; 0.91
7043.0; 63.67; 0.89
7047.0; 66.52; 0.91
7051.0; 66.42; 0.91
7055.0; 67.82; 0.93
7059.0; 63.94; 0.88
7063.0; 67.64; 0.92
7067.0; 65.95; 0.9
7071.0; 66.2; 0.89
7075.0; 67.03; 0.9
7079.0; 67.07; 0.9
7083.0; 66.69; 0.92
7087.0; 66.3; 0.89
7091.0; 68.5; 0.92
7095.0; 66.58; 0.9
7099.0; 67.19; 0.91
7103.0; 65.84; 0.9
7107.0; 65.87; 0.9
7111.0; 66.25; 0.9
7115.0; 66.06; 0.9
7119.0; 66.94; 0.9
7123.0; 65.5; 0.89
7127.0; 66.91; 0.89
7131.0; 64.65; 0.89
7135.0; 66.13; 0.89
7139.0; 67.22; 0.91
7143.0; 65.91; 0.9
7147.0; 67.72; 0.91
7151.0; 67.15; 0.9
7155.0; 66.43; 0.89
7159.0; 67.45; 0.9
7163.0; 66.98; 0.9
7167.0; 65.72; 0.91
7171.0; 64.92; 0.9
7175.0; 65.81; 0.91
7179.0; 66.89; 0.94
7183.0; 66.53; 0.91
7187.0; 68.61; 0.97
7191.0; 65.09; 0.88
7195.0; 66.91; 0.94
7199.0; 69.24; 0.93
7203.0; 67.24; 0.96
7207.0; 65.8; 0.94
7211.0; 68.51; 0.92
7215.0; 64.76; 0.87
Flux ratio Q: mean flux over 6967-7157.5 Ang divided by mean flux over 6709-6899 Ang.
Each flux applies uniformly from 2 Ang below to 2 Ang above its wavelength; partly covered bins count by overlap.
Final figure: 0.4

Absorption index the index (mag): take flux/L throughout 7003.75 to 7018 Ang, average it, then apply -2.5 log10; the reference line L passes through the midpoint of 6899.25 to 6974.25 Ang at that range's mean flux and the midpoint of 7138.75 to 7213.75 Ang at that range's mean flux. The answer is 0.34 mag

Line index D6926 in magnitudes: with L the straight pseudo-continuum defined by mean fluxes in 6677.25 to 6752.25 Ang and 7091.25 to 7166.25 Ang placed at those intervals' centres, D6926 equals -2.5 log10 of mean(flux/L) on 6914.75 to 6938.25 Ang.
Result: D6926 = 0.42 mag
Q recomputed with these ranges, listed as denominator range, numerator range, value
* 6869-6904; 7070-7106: 0.49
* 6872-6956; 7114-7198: 0.56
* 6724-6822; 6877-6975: 0.52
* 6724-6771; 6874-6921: 0.43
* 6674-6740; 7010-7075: 0.41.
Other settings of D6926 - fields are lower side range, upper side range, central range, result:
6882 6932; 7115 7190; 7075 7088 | 0.34 mag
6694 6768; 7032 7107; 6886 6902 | -0.08 mag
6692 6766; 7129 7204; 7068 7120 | 0.43 mag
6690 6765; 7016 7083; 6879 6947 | 0.16 mag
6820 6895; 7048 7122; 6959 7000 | 0.12 mag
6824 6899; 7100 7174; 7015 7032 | 0.16 mag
